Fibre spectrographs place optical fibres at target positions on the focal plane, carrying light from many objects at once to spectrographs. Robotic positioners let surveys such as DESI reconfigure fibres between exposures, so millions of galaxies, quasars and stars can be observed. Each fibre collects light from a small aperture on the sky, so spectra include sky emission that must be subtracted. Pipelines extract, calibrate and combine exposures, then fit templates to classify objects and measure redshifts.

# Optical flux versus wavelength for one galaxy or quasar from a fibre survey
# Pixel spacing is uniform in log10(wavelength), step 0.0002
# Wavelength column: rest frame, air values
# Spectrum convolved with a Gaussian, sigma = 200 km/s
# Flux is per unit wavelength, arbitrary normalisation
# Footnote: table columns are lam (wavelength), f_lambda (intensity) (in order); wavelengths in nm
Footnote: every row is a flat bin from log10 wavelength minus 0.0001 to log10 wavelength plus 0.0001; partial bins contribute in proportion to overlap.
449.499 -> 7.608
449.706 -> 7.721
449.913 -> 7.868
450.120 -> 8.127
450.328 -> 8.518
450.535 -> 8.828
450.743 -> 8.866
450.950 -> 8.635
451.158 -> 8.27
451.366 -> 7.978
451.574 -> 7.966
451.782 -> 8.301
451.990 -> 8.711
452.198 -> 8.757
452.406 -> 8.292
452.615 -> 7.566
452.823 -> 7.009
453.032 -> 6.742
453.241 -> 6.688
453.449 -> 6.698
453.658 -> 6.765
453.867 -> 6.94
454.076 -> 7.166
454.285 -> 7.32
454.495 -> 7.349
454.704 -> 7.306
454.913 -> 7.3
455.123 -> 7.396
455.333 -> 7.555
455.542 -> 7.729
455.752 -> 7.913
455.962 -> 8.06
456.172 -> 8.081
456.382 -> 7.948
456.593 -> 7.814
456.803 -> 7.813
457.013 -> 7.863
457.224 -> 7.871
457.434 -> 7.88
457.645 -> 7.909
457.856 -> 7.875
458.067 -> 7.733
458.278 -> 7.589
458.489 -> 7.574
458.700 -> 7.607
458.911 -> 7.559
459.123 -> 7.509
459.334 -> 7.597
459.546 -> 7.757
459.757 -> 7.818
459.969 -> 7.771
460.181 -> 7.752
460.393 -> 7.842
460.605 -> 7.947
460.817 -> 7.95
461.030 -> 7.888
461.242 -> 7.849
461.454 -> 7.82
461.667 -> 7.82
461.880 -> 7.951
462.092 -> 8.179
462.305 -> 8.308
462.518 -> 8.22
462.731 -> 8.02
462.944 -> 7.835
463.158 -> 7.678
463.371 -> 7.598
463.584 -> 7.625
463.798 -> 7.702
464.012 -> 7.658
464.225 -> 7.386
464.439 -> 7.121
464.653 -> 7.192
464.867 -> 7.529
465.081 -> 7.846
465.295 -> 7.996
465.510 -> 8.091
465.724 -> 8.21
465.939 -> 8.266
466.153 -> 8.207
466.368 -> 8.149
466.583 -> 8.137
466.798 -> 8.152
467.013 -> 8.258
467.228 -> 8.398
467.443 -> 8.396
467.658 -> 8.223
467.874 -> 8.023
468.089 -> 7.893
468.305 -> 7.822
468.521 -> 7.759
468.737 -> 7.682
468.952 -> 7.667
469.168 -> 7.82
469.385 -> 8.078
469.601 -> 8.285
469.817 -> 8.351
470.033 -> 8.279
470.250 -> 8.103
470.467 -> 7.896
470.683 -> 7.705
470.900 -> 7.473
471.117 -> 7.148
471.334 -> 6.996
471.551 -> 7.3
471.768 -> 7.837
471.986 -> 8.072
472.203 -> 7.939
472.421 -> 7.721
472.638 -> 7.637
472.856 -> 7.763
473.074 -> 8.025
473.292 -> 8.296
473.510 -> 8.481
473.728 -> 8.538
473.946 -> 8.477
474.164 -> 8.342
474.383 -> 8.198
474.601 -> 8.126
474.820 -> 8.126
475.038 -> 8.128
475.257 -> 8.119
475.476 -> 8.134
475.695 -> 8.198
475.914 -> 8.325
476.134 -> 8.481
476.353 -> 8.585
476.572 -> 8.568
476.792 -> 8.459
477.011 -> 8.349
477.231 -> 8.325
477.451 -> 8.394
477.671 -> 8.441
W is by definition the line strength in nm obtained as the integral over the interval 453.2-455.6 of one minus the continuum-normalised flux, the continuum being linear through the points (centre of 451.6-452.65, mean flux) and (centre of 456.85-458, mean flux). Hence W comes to 0.28 nm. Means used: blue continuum 8.35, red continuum 7.87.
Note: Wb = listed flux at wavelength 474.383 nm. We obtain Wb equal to 8.198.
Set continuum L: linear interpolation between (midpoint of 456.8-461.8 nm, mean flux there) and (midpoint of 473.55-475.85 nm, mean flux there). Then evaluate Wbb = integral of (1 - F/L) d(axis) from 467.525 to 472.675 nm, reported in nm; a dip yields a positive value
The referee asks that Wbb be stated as 0.18 nm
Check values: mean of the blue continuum 7.77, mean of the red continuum 8.25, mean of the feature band 7.83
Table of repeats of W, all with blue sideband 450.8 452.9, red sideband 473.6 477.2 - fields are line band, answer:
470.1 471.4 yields 0.11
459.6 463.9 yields 0.19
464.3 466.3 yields 0.11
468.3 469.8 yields 0.07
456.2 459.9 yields 0.21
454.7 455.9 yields 0.09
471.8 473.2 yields 0.07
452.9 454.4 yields 0.24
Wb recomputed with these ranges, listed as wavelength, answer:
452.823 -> 7.009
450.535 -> 8.828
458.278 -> 7.589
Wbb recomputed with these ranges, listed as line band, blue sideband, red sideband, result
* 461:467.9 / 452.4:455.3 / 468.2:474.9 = -0.28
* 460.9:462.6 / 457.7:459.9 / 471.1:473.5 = -0.07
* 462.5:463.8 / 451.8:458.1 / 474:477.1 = 0.02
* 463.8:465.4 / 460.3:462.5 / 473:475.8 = 0.10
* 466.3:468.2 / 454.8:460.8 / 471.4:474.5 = -0.06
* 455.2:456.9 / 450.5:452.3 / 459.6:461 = 0.06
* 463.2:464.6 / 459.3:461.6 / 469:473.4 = 0.06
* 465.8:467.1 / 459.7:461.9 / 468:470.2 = -0.04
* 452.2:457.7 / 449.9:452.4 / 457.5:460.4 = 0.37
